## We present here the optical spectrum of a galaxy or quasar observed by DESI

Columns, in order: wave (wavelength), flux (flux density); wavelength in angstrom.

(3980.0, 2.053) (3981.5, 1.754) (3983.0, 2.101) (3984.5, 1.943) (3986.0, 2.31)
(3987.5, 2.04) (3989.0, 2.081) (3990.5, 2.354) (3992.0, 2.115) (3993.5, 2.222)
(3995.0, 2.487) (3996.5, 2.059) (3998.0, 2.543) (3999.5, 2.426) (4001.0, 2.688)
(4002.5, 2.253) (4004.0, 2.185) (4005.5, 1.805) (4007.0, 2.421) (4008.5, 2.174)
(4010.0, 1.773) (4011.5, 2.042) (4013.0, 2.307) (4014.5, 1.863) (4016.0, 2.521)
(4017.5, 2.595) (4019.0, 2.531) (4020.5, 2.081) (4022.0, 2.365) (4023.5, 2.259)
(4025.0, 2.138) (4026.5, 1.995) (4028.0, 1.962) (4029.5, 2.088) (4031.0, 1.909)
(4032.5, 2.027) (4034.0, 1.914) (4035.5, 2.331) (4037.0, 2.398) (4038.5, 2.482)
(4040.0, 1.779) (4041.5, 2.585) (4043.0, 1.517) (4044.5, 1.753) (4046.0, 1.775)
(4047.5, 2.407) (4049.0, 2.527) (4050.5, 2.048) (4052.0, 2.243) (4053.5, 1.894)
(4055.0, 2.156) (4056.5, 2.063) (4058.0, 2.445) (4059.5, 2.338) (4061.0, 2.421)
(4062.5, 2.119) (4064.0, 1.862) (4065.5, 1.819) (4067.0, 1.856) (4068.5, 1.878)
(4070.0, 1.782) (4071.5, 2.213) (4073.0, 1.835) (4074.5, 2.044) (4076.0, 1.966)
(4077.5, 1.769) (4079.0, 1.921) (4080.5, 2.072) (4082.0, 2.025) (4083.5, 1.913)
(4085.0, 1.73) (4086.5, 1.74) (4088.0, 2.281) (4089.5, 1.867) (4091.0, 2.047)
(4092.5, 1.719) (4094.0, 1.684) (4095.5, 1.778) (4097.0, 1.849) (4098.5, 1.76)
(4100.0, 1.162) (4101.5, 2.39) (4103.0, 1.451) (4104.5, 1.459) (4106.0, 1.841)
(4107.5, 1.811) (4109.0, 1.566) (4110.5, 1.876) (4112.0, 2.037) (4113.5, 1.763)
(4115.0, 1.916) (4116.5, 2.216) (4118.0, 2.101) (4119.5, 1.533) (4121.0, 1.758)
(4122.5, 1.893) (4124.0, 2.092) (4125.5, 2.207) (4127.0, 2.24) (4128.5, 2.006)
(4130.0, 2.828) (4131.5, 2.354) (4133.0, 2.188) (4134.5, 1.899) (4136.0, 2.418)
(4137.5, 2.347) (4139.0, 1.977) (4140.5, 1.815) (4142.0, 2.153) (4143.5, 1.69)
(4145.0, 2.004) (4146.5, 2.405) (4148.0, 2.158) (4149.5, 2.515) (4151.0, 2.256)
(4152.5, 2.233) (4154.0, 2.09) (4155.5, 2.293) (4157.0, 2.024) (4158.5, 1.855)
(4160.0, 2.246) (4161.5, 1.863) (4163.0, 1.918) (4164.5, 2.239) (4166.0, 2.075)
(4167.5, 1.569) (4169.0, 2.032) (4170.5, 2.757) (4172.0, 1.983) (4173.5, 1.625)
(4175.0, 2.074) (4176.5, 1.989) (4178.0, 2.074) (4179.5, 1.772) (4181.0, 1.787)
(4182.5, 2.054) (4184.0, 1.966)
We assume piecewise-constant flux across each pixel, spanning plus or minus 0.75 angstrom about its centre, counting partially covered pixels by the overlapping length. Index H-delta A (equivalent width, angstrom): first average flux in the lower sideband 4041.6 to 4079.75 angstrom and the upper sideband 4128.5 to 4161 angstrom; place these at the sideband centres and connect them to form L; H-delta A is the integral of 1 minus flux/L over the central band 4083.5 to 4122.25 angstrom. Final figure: 5.30 angstrom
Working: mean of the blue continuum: 2.04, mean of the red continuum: 2.17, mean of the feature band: 1.82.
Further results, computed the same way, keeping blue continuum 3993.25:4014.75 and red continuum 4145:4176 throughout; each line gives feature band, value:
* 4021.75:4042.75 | 0.6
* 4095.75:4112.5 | 3.2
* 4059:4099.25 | 4.4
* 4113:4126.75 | 1.2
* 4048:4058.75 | -0.1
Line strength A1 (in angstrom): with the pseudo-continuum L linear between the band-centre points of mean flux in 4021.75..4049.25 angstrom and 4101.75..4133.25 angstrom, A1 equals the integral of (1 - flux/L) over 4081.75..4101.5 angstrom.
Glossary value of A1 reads 1.8 angstrom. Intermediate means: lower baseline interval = 2.1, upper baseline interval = 1.96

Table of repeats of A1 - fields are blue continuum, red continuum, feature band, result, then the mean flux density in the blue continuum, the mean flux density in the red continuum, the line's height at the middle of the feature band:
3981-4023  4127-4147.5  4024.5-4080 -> 3.5 angstrom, 2.22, 2.16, 2.2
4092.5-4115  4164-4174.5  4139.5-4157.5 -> -1.8 angstrom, 1.75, 2.04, 1.95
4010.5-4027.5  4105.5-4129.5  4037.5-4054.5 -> 0.4 angstrom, 2.23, 1.94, 2.15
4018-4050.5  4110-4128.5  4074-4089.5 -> 0.8 angstrom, 2.14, 1.97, 2.04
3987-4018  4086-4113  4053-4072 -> -1.0 angstrom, 2.23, 1.8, 1.96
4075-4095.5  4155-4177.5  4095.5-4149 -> -0.4 angstrom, 1.9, 2.03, 1.96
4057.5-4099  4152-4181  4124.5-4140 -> -1.8 angstrom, 1.95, 2.03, 2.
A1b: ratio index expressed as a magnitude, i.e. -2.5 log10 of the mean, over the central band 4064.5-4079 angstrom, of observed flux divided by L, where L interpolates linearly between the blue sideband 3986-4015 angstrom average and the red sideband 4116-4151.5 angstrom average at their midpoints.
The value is 0.14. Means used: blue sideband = 2.21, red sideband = 2.13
